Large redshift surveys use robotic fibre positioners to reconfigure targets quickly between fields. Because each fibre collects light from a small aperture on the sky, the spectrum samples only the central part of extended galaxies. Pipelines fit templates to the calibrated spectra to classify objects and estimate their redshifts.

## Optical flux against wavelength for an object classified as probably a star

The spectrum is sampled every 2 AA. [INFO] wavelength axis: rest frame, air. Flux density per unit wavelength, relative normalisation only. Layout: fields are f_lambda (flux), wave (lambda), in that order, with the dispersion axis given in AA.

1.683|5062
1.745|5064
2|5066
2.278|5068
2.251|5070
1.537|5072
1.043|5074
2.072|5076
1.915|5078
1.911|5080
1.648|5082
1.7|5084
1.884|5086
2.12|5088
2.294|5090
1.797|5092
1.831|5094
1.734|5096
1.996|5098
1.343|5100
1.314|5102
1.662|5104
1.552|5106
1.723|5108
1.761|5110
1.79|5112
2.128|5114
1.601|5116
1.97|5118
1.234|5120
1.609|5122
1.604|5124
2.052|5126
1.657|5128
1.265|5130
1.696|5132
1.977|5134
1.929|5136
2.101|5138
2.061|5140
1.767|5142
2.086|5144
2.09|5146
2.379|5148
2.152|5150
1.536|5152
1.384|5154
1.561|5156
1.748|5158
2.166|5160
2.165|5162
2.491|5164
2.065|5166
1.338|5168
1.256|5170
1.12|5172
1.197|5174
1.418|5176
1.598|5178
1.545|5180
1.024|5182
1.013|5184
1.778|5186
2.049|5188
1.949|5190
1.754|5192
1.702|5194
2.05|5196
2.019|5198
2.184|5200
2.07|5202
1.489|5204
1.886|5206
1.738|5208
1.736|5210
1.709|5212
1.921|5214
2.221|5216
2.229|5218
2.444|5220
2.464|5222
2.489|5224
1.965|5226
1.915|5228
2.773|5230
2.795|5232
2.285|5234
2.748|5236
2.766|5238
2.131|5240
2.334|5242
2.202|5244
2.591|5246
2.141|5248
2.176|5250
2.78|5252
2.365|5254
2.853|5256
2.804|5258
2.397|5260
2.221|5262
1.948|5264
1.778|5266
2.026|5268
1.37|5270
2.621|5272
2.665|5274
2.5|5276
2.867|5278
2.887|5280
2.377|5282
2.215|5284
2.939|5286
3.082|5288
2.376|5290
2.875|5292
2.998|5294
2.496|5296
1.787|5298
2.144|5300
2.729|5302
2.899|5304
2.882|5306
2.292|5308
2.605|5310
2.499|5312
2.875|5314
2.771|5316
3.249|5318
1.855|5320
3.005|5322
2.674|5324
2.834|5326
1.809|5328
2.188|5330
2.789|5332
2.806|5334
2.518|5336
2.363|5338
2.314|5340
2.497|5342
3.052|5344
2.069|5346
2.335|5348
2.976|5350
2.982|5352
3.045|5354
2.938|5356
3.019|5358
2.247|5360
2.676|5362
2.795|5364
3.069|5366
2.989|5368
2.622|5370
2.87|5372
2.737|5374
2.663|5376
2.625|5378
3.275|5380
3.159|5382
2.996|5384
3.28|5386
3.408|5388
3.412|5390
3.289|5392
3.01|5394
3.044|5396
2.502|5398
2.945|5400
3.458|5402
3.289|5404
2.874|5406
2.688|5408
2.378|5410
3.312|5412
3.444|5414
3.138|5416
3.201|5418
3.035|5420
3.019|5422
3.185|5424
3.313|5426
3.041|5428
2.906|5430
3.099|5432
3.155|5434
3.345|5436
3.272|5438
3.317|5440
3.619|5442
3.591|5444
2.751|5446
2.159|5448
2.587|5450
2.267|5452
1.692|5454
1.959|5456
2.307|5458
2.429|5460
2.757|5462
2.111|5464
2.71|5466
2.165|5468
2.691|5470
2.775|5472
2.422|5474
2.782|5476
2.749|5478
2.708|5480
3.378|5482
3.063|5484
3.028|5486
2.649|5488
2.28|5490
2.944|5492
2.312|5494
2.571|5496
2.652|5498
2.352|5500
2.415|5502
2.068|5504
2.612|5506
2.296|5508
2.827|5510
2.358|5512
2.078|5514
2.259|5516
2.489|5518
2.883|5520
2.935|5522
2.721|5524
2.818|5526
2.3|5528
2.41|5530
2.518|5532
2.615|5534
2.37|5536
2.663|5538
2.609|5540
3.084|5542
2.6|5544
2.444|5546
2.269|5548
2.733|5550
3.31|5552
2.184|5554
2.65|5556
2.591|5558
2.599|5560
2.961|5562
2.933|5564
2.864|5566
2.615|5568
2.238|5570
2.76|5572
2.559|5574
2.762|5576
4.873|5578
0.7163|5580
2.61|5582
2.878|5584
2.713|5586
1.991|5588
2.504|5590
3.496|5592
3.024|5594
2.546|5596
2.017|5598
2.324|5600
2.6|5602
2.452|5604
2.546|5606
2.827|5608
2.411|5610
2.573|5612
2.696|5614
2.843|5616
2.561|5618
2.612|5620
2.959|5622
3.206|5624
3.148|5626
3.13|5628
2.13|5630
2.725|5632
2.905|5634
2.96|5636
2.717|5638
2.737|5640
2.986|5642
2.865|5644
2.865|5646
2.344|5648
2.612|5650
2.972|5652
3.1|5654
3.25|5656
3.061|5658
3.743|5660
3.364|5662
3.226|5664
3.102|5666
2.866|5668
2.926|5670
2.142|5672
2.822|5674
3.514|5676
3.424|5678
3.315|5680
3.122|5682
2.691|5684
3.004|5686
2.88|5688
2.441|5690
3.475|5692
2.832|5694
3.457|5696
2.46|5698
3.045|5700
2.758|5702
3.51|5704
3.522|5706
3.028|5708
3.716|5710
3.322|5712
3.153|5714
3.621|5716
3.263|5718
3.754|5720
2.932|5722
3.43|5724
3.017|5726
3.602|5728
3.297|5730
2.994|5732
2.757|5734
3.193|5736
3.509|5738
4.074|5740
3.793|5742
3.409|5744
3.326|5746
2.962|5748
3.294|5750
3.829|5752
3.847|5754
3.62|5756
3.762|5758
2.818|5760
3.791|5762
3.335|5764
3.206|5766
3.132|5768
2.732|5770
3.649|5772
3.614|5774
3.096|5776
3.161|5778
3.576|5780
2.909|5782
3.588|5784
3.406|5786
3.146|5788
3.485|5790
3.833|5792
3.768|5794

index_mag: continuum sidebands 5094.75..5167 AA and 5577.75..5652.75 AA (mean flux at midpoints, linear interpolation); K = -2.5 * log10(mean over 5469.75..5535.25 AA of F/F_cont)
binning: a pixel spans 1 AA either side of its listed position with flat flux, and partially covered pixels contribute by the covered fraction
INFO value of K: -0.05 mag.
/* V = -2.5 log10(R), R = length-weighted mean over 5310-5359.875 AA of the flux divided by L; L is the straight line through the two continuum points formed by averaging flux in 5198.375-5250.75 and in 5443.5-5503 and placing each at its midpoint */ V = -0.117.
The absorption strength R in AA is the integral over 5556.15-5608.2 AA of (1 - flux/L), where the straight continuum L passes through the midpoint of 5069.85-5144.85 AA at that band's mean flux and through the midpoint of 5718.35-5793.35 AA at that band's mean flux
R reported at 5.20 AA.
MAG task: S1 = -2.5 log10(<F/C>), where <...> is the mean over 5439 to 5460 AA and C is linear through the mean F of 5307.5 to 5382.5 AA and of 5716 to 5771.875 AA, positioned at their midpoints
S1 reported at 0.098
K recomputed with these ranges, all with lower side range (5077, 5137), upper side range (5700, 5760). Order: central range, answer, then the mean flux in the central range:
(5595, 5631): 0.163 mag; 2.64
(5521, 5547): 0.096 mag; 2.62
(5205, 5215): 0.129 mag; 1.8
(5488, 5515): 0.137 mag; 2.45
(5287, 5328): -0.155 mag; 2.63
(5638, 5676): 0.082 mag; 2.95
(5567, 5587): 0.117 mag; 2.67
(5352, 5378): -0.158 mag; 2.81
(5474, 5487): -0.071 mag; 2.91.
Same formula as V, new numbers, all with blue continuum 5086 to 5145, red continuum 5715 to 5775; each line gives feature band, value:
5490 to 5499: 0.067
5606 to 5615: 0.163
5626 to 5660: 0.093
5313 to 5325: -0.189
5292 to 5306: -0.141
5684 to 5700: 0.114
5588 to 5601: 0.156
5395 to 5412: -0.162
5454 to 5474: 0.118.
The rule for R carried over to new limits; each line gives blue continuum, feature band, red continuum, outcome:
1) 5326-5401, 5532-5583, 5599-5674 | 2.78 AA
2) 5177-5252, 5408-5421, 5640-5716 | -2.95 AA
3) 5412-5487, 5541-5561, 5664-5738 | 2.13 AA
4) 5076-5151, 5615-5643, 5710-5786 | 2.25 AA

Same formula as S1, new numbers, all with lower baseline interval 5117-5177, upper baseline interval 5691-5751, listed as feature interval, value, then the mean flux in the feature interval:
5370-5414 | -0.239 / 3.01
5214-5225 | -0.187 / 2.33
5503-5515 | 0.150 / 2.37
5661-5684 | 0.034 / 3.06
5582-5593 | 0.087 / 2.71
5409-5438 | -0.240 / 3.12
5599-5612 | 0.177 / 2.53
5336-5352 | -0.115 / 2.54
